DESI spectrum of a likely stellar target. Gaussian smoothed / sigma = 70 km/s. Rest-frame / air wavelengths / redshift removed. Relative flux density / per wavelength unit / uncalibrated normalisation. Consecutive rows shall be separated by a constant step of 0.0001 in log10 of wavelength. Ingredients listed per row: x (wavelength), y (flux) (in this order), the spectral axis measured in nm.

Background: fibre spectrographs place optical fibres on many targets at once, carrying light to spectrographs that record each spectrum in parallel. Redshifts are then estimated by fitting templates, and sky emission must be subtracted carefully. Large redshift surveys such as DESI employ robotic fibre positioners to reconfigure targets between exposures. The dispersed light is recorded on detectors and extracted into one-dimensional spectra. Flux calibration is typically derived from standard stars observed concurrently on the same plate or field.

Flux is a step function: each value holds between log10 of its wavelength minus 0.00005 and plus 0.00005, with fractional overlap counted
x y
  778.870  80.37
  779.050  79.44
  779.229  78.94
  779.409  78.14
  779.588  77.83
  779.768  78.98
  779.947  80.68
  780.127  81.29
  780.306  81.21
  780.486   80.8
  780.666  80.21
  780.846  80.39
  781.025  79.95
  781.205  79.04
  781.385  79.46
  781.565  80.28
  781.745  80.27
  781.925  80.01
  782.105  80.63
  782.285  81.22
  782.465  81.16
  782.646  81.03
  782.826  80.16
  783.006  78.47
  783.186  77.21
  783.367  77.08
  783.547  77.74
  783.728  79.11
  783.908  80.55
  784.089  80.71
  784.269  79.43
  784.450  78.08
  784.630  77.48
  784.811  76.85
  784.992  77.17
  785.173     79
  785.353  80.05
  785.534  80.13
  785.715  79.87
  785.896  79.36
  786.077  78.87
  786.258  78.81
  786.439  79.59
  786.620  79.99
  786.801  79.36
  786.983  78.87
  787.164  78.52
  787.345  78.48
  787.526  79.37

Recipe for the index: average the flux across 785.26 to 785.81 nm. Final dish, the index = 80.1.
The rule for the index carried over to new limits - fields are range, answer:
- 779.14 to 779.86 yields 78.5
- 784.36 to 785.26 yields 77.7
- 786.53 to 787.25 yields 79.1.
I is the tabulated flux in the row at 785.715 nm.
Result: 79.87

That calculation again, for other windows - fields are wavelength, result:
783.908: 80.55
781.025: 79.95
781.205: 79.04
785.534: 80.13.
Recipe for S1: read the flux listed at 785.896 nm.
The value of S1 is 79.36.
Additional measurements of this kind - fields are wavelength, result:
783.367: 77.08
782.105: 80.63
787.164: 78.52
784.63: 77.48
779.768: 78.98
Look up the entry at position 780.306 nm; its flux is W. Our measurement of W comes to 81.21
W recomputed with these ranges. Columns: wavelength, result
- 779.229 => 78.94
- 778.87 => 80.37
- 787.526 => 79.37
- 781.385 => 79.46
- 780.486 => 80.8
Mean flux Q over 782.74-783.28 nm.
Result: 78.6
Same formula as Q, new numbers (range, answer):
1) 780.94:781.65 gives 79.6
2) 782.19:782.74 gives 81.1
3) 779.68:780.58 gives 80.6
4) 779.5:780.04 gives 79.1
